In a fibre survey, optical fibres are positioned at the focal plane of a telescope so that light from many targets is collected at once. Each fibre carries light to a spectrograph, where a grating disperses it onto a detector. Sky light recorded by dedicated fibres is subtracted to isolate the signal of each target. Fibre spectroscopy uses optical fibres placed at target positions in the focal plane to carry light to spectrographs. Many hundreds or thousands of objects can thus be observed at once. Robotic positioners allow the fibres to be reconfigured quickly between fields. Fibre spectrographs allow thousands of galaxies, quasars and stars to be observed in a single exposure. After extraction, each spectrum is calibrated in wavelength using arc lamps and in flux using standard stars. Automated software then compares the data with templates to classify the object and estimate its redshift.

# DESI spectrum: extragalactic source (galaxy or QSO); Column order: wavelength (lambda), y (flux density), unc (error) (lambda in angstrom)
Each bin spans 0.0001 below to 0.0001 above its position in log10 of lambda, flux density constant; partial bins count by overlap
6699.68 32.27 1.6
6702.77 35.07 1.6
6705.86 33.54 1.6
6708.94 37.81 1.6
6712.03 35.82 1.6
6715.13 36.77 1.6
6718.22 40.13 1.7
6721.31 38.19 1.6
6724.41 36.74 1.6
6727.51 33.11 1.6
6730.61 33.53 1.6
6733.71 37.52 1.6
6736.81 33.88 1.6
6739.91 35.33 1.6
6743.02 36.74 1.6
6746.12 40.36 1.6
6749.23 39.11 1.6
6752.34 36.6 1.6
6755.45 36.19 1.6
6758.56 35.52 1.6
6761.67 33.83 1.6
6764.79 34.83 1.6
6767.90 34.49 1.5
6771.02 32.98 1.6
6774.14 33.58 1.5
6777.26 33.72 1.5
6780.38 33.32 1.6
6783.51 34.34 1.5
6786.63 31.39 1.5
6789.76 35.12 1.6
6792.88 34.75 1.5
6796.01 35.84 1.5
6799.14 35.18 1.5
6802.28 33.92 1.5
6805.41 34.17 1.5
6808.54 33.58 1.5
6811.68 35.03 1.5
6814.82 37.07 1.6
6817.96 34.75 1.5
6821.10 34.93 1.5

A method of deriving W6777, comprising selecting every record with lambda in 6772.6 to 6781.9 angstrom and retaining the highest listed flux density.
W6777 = 33.72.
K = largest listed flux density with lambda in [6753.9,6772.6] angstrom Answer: 36.19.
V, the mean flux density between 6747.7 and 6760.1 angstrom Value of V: 36.9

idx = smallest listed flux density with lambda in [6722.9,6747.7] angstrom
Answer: 33.11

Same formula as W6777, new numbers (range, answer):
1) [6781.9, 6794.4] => 35.12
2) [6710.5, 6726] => 40.13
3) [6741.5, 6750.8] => 40.36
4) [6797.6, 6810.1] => 35.18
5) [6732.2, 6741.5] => 37.52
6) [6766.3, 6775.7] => 34.49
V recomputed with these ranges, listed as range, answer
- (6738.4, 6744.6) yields 36.1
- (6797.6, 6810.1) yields 34.2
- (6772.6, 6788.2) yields 33.3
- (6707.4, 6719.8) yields 37.6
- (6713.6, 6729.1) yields 37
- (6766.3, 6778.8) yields 33.7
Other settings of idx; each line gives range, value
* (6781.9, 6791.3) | 31.39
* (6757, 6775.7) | 32.98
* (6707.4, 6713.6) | 35.82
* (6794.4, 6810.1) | 33.58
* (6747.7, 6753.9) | 36.6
